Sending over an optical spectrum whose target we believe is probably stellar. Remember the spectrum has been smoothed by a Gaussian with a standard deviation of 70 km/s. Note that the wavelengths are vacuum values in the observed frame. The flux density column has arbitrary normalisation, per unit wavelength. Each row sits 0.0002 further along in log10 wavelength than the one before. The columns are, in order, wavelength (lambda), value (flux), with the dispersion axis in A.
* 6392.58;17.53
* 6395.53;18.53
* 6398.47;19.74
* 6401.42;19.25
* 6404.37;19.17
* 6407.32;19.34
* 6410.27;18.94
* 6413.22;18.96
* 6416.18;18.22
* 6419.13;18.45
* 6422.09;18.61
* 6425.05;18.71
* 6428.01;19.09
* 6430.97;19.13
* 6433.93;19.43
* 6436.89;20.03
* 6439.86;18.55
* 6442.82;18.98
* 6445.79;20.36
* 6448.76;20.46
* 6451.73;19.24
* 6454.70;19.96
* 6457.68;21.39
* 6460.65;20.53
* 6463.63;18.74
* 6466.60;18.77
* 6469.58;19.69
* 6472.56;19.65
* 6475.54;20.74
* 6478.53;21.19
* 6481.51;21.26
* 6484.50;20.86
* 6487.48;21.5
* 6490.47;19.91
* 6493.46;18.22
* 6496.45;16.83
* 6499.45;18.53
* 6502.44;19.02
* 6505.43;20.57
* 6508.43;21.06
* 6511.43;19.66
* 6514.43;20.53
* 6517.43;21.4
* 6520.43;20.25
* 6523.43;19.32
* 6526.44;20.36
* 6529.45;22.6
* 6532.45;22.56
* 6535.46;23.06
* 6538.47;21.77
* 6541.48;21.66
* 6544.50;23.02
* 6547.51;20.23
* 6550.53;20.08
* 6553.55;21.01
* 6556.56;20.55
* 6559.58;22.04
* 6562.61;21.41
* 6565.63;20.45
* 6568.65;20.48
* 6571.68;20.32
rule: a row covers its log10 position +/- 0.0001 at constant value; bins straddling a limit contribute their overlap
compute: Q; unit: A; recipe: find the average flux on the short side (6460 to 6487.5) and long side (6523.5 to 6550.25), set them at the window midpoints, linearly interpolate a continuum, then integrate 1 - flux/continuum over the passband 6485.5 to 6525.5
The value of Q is 2.3 A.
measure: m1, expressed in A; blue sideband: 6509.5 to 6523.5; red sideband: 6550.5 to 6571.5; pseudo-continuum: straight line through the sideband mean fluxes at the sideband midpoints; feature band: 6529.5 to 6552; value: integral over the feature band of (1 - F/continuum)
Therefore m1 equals -1.3 A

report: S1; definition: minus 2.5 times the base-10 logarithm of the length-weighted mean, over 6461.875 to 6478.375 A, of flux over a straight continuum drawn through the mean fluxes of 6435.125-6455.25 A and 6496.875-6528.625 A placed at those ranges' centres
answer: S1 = 0.006 mag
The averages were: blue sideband 19.6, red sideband 20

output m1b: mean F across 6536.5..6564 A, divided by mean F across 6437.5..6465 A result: 1.08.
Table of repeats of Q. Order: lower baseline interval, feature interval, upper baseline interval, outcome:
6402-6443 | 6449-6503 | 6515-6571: 0.42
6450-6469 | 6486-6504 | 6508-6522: 1.12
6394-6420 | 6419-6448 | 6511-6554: 0.36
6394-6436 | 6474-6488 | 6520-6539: -0.45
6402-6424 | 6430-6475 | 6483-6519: -0.95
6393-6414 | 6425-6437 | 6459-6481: 0.11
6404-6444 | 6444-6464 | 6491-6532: -0.88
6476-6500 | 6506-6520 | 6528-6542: 0.39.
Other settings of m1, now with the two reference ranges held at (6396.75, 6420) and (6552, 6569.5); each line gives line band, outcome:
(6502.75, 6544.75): -1.28 A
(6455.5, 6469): -0.09 A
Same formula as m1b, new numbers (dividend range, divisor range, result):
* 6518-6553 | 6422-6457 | 1.10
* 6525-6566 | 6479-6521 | 1.08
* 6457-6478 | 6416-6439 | 1.05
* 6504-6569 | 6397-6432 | 1.11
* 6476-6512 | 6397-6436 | 1.05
